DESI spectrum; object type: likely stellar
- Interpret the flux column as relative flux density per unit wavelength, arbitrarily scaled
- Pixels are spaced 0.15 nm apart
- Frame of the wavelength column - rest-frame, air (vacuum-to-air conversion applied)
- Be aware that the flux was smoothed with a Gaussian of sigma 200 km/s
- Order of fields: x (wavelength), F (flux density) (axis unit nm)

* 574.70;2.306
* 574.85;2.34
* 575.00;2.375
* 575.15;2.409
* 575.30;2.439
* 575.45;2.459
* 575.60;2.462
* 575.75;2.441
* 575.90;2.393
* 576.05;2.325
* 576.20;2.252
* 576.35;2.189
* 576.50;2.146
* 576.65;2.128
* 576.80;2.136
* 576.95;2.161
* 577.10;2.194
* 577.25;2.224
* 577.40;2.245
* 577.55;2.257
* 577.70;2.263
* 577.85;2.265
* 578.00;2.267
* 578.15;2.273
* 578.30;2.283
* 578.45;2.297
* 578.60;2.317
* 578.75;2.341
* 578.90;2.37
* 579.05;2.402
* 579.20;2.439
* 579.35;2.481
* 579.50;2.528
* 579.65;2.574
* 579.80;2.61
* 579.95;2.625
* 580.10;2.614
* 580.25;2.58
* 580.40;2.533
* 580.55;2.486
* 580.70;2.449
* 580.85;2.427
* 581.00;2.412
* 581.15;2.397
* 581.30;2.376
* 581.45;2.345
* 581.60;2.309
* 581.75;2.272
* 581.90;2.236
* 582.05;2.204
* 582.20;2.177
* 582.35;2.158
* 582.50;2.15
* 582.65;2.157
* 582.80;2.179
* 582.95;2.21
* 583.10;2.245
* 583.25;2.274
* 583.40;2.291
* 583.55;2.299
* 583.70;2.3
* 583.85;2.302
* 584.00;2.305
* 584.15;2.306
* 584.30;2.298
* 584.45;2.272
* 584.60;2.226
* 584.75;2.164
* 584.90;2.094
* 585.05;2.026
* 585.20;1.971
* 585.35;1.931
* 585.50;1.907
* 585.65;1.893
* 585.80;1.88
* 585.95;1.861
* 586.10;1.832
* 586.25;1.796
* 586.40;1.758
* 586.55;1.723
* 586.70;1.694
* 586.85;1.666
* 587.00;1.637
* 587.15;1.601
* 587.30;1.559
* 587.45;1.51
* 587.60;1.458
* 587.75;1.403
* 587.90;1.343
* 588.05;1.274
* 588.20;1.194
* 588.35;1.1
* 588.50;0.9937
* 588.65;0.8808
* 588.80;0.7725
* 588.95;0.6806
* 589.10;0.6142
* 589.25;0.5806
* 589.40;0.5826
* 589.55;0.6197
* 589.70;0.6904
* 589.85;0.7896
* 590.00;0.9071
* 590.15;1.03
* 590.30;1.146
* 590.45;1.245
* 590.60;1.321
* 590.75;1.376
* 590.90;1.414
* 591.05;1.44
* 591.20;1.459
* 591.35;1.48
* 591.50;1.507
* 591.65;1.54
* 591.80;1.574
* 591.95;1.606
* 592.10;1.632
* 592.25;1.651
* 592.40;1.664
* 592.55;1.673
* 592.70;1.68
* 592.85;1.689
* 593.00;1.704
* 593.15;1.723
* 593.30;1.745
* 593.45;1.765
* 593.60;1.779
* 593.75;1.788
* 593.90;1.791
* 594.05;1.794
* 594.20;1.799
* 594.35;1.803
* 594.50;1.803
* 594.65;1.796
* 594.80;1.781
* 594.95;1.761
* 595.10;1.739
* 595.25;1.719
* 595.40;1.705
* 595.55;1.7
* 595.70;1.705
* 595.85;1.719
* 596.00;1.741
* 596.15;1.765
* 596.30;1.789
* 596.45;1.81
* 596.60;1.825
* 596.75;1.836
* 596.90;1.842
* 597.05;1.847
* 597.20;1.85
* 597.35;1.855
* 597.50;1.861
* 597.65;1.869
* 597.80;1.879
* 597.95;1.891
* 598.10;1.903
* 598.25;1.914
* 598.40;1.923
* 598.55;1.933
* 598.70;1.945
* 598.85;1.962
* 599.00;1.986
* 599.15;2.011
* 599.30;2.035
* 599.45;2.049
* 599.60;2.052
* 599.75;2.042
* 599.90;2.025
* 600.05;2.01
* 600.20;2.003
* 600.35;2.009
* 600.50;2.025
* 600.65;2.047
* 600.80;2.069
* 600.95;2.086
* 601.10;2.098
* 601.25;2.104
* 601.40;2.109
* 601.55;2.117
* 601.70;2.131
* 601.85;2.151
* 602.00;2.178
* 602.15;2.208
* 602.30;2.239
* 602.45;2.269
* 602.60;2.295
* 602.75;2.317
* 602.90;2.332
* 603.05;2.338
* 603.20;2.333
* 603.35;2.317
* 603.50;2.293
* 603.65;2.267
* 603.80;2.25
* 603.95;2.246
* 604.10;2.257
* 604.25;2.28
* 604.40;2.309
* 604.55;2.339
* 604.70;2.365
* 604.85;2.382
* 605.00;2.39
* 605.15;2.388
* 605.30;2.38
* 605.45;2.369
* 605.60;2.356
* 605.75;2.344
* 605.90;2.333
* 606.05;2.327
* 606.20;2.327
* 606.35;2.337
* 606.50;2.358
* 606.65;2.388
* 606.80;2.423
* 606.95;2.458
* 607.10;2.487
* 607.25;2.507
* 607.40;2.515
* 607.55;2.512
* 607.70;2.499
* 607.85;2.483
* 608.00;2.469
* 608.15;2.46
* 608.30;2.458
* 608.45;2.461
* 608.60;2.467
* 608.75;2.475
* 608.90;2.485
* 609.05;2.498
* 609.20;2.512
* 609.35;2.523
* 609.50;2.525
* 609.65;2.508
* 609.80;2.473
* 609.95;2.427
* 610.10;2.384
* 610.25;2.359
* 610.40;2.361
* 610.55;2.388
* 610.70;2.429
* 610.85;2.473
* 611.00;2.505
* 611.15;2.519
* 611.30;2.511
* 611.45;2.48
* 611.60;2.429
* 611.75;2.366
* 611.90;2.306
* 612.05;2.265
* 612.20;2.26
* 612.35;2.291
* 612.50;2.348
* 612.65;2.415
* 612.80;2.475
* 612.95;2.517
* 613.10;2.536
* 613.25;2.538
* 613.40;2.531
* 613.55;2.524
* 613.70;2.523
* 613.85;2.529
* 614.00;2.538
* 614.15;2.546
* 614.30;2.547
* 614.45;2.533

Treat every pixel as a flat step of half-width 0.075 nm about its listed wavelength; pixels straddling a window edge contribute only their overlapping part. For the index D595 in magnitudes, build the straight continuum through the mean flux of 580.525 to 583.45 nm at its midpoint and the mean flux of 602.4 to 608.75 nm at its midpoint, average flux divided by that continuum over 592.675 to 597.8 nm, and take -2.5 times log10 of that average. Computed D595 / 0.296 mag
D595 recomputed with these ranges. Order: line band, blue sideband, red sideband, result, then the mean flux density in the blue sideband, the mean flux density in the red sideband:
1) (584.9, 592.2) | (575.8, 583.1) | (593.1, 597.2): 0.41 mag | 2.33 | 1.77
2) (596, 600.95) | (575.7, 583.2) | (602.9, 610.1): 0.23 mag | 2.33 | 2.4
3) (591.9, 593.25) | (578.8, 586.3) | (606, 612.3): 0.36 mag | 2.27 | 2.44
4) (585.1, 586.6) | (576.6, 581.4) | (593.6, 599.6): 0.17 mag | 2.37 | 1.84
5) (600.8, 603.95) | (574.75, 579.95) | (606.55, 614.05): 0.10 mag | 2.34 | 2.46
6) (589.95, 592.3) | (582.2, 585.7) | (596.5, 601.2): 0.43 mag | 2.17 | 1.96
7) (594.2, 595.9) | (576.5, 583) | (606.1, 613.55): 0.34 mag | 2.33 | 2.44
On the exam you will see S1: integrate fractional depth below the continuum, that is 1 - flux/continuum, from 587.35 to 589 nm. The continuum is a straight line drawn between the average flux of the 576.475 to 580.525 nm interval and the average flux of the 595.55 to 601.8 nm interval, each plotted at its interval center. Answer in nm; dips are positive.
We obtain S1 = 0.76 nm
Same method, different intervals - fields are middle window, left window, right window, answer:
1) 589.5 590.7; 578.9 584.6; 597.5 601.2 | 0.66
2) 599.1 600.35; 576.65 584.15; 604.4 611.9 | 0.19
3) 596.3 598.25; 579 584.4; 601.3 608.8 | 0.41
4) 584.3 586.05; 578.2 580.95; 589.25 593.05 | -0.11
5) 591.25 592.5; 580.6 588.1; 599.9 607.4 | 0.32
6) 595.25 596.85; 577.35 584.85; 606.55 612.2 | 0.43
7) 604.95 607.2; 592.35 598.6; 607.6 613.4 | -0.13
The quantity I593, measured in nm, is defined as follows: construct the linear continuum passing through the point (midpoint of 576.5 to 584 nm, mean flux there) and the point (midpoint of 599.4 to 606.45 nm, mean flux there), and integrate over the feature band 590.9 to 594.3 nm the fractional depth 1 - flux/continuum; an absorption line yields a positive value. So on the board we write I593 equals 0.923 nm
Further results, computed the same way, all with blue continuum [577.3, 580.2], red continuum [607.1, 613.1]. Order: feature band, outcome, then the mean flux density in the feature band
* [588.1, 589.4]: 0.844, 0.845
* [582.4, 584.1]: 0.109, 2.25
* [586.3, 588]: 0.587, 1.58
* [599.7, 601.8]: 0.317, 2.06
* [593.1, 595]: 0.502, 1.78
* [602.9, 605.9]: 0.135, 2.33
